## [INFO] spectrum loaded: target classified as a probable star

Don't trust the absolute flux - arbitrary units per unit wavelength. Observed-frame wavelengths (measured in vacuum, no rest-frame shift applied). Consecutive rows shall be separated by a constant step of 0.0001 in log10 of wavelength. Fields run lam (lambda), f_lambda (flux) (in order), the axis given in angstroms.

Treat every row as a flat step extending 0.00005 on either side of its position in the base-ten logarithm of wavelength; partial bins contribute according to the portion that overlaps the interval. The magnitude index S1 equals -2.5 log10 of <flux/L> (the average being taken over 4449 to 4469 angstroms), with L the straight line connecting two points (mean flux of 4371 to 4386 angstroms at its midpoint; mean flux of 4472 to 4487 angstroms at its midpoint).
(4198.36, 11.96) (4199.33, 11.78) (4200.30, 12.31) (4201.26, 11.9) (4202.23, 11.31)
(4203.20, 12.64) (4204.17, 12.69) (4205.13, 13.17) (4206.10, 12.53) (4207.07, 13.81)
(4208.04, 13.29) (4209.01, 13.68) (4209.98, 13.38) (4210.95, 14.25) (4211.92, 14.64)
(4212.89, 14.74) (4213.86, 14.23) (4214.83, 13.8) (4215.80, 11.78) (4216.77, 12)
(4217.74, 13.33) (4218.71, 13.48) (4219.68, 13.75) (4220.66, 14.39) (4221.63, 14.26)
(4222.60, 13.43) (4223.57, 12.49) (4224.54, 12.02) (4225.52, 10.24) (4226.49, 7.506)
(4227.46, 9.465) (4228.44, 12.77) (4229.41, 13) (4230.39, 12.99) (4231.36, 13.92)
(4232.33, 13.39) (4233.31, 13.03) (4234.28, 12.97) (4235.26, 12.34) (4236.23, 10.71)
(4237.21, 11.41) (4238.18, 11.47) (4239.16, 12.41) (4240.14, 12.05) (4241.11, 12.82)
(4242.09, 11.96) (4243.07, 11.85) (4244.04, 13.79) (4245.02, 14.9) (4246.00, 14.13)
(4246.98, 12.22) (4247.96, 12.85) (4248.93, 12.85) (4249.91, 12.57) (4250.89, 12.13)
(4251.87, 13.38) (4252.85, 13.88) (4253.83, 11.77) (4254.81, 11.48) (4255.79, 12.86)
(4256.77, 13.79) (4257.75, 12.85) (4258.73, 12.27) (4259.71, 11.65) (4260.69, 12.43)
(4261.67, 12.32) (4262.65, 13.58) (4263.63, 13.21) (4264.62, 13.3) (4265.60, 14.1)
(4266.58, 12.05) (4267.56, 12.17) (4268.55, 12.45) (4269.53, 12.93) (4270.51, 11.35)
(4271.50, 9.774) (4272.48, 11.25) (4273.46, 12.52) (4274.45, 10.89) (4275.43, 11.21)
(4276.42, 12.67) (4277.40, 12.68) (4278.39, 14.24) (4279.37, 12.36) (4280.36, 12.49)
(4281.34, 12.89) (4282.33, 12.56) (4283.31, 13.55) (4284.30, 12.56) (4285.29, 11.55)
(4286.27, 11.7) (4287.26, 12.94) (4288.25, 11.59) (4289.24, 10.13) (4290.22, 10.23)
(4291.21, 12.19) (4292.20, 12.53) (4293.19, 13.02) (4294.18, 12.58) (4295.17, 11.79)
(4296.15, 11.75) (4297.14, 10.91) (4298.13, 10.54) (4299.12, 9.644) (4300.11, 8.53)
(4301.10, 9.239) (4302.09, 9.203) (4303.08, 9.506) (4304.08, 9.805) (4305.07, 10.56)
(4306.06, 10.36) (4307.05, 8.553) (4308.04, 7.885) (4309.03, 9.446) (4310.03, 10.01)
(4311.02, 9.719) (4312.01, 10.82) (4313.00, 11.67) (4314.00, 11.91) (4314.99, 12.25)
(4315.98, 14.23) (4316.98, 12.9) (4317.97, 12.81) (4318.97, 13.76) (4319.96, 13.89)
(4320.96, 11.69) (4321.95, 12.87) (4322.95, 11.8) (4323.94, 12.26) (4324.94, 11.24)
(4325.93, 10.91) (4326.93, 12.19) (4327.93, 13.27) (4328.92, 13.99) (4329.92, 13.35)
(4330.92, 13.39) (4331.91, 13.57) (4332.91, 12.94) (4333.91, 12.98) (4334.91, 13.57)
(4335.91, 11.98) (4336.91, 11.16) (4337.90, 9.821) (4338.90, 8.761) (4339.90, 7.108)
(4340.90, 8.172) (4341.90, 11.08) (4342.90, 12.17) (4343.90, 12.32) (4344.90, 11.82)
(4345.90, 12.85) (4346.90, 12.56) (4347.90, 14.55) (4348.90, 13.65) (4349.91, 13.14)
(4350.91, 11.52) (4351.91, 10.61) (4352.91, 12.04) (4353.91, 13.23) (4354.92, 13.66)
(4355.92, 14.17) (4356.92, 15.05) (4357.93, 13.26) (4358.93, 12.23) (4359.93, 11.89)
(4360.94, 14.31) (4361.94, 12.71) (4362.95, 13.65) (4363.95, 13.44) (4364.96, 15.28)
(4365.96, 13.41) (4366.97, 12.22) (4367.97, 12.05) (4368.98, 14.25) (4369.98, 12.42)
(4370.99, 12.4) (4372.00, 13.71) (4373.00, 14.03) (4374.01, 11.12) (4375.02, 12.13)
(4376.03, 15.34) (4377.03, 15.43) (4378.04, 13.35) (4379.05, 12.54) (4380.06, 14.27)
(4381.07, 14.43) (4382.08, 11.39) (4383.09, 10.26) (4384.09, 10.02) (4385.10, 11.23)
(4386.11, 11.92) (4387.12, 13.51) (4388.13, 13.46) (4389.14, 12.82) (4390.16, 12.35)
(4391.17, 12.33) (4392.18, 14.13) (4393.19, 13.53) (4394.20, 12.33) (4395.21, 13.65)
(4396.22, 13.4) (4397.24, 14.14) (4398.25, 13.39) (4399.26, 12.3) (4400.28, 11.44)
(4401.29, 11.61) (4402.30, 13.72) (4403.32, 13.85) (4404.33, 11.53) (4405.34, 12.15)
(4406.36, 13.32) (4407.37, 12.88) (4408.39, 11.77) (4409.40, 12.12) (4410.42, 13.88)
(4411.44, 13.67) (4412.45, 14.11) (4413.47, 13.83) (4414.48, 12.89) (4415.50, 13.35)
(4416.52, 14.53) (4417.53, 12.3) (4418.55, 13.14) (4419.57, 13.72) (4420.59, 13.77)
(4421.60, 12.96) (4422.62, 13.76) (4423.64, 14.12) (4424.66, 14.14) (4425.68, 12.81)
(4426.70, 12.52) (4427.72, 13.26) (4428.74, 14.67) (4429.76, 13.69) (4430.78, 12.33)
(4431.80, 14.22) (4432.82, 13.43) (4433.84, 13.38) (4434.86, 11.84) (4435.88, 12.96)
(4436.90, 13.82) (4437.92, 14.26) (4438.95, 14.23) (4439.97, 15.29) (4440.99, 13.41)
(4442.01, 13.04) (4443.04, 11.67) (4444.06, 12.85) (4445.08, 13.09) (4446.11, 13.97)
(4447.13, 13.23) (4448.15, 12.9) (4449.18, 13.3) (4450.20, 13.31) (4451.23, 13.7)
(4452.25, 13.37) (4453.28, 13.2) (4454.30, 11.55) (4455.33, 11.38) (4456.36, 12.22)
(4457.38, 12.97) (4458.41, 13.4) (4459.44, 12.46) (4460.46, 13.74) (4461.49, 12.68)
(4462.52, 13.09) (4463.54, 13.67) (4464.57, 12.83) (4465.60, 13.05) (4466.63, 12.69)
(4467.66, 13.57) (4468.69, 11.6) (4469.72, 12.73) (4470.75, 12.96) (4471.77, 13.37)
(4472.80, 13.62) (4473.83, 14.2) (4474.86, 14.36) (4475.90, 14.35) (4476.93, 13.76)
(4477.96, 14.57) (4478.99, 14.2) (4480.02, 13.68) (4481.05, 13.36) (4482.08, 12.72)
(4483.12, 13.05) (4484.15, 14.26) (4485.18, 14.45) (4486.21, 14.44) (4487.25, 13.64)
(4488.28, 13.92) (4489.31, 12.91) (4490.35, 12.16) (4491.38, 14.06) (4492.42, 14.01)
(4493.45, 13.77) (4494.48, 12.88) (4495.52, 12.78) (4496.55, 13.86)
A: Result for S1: 0.064 mag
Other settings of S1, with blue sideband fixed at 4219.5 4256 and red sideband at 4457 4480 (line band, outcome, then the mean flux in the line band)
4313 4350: 0.05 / 12.2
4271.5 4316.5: 0.13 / 11.3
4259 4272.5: 0.02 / 12.4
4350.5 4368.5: -0.01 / 13.1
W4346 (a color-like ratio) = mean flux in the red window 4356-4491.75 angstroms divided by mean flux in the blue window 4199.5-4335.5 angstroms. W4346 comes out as 1.1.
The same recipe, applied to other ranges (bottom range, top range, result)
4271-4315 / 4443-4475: 1.16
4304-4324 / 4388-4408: 1.13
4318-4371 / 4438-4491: 1.06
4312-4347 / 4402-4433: 1.10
